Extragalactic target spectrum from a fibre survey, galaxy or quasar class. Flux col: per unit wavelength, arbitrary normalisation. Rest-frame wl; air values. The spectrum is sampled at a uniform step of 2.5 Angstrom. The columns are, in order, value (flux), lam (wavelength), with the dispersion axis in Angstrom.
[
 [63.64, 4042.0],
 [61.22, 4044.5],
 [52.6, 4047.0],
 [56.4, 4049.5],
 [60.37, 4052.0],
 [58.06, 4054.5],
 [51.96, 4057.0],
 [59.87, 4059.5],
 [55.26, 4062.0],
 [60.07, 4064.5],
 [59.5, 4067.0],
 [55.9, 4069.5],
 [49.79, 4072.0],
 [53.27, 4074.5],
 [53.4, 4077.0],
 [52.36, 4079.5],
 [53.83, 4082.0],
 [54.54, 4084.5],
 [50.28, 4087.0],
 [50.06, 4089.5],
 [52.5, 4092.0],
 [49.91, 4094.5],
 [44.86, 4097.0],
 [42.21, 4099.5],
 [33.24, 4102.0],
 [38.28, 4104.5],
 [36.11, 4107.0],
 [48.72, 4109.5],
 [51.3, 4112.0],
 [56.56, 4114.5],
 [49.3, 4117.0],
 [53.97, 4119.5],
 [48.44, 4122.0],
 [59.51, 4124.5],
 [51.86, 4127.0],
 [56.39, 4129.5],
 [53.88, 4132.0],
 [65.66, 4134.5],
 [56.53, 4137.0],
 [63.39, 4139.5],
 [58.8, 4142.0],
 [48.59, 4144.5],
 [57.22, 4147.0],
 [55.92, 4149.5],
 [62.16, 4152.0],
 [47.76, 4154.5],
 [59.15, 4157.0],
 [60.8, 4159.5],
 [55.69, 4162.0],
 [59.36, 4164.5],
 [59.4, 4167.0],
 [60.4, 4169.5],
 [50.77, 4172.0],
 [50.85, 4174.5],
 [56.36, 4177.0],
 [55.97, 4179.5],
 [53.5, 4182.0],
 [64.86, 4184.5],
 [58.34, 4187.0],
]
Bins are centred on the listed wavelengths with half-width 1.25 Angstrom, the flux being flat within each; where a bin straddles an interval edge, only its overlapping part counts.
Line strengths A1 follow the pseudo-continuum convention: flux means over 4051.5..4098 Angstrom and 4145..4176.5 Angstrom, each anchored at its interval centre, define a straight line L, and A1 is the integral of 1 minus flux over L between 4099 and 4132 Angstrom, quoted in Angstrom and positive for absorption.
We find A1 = 4.0 Angstrom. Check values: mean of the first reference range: 53.9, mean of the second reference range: 56.4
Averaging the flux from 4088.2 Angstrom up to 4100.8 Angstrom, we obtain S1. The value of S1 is 47.9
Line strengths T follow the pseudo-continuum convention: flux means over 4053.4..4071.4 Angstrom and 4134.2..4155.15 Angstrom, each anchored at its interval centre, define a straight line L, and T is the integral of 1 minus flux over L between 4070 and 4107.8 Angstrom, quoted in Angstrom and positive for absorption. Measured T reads 6.0 Angstrom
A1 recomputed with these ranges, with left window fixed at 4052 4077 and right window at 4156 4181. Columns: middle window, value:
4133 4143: -0.8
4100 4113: 3.5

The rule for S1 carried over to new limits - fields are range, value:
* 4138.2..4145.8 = 56.9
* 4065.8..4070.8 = 57.6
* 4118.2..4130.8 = 54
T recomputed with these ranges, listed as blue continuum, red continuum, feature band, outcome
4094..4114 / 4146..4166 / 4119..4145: -2.8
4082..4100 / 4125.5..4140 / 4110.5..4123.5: 0.6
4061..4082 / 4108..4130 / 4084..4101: 1.6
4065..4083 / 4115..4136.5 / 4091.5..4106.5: 3.3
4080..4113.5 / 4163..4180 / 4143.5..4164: -0.8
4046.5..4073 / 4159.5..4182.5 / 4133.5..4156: -0.4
